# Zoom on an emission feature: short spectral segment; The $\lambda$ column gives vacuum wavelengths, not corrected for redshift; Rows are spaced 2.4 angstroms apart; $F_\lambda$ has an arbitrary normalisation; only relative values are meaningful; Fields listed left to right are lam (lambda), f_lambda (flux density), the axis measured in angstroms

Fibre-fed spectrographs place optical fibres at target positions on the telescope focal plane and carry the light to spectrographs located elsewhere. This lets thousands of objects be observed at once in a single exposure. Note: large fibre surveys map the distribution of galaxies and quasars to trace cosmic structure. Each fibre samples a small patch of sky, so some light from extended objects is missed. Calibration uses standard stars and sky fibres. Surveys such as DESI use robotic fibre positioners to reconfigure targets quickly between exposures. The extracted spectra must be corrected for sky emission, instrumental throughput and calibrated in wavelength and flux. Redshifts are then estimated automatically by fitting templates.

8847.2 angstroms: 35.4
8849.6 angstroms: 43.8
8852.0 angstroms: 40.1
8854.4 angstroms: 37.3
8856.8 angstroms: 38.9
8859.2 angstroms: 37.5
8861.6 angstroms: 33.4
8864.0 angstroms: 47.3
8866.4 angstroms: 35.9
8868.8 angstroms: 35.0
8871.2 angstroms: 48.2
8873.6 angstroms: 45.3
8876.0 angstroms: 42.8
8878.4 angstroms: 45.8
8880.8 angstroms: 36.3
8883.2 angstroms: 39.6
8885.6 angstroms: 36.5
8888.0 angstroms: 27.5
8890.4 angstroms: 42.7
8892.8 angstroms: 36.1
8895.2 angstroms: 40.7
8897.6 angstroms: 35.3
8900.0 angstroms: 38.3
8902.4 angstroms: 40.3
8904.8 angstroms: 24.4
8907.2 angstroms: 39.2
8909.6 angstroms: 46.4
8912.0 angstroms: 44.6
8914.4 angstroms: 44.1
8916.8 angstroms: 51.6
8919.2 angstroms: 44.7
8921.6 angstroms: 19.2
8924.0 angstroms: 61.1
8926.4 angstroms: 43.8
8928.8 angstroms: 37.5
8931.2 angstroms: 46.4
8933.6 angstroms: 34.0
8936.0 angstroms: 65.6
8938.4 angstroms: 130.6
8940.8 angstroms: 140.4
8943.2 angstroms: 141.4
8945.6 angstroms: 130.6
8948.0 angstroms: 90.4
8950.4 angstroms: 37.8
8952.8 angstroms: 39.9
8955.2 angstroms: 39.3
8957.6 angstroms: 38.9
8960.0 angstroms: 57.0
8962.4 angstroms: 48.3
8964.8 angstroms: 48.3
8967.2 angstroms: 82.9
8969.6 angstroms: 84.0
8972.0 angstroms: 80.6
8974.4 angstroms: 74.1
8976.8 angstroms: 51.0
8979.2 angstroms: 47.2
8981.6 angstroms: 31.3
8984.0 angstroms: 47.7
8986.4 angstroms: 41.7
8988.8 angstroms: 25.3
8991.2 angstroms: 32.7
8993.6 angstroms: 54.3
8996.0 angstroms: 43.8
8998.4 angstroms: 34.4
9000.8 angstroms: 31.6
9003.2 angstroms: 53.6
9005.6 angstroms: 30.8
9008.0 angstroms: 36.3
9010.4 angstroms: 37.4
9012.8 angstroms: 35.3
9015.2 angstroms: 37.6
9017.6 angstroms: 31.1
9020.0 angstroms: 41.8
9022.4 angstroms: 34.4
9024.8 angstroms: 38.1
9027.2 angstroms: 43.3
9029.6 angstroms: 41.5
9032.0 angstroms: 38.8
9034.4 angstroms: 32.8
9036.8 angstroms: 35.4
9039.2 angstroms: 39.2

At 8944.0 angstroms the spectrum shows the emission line H-alpha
